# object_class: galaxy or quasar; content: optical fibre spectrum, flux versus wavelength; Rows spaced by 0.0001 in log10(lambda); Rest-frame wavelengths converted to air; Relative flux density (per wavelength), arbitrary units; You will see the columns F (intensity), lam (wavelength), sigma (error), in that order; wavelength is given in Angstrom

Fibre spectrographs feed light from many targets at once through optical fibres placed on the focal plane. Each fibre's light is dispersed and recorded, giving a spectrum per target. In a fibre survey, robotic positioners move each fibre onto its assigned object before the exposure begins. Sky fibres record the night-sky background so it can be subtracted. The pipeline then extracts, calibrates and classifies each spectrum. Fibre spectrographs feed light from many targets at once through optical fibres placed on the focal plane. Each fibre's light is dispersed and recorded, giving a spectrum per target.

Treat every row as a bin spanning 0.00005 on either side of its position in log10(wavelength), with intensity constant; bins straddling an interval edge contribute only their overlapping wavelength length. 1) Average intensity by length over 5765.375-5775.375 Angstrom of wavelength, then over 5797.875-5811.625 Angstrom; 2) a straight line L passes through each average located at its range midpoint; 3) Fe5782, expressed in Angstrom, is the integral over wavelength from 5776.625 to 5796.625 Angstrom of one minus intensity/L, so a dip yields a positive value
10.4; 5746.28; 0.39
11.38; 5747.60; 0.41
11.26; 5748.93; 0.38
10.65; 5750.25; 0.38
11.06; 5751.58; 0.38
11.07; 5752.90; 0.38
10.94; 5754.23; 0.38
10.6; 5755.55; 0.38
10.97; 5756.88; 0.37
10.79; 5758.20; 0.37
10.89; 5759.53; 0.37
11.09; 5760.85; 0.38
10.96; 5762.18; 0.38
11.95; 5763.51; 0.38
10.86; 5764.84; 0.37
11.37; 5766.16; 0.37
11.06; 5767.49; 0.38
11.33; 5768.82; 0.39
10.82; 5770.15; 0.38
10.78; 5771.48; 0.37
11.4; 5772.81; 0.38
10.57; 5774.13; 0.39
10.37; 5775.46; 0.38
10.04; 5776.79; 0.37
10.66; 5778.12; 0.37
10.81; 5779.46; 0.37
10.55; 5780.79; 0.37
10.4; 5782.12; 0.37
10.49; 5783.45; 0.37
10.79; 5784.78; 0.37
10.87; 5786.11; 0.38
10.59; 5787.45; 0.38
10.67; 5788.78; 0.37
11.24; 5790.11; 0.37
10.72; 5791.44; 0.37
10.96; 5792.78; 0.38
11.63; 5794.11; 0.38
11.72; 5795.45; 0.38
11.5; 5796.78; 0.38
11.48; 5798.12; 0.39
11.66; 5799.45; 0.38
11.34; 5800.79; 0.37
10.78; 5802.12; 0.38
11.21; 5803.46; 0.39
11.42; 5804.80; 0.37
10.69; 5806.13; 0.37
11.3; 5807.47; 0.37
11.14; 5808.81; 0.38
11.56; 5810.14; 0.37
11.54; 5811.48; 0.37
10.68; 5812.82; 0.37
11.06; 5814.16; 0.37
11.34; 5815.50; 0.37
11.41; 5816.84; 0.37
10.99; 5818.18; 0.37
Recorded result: 0.5 Angstrom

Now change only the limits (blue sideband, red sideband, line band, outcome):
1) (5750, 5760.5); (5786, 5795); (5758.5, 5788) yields 0.2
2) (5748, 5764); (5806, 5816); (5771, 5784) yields 0.6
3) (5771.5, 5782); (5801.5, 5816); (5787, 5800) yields -0.4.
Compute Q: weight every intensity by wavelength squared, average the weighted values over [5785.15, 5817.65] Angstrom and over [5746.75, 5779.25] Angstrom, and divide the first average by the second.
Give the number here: 1.0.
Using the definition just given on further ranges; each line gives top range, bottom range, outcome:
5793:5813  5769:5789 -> 1.07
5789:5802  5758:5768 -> 1.03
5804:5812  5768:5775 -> 1.04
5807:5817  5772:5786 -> 1.07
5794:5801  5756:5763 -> 1.07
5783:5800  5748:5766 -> 1.02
